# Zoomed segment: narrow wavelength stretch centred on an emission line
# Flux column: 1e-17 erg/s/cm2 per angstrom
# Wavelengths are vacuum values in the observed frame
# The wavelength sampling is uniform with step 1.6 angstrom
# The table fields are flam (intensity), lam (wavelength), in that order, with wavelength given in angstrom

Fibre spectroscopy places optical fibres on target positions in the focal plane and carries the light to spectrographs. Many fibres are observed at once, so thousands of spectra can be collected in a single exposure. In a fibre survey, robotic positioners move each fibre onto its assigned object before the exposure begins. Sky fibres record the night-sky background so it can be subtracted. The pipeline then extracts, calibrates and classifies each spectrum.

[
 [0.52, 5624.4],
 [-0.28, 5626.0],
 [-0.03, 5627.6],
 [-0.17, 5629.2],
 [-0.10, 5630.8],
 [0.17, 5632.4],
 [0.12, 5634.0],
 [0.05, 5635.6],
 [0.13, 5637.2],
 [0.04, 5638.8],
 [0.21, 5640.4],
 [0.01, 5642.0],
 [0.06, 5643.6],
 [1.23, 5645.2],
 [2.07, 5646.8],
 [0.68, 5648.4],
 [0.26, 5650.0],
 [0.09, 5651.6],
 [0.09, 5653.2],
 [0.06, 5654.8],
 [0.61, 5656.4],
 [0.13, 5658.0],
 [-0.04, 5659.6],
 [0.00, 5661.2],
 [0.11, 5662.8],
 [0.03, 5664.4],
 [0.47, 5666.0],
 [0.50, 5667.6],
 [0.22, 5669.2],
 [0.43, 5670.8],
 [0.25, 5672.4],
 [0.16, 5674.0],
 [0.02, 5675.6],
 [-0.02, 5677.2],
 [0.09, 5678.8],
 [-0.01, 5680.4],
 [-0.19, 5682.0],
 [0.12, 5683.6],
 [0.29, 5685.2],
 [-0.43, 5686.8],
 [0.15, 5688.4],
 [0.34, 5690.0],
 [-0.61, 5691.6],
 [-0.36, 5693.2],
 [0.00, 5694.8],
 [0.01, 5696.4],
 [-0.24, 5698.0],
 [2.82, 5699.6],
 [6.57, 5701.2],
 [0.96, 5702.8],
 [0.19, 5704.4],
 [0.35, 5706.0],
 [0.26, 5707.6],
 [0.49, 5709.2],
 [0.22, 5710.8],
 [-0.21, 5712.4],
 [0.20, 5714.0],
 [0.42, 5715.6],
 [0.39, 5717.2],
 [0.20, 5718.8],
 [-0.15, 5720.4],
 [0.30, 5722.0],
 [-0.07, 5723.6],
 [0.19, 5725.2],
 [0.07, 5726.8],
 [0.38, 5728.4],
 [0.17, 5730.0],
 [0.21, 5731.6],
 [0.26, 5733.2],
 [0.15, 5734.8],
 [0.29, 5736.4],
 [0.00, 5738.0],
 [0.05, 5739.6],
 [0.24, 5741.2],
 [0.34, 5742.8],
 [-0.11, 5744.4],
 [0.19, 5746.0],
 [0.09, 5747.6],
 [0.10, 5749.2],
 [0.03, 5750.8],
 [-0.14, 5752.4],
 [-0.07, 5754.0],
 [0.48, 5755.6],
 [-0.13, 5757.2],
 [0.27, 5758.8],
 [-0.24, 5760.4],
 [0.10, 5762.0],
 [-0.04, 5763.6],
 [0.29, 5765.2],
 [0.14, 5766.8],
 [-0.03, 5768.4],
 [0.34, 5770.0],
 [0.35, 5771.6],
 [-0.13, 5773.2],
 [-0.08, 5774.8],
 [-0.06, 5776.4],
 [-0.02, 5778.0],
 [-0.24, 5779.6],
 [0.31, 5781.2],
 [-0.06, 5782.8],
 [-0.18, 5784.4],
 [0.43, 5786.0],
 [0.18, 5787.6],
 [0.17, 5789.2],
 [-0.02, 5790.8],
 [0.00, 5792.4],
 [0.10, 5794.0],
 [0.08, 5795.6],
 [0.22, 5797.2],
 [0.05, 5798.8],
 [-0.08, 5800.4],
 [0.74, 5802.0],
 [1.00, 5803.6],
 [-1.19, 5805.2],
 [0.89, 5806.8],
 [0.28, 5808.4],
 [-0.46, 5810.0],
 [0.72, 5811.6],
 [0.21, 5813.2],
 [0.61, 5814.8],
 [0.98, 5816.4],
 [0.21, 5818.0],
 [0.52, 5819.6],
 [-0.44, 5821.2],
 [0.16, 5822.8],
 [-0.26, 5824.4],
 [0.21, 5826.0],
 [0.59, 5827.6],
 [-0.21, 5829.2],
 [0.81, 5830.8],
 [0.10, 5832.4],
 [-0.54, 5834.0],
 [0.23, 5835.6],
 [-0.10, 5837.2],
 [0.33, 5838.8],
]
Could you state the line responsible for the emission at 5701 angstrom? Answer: [O III]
